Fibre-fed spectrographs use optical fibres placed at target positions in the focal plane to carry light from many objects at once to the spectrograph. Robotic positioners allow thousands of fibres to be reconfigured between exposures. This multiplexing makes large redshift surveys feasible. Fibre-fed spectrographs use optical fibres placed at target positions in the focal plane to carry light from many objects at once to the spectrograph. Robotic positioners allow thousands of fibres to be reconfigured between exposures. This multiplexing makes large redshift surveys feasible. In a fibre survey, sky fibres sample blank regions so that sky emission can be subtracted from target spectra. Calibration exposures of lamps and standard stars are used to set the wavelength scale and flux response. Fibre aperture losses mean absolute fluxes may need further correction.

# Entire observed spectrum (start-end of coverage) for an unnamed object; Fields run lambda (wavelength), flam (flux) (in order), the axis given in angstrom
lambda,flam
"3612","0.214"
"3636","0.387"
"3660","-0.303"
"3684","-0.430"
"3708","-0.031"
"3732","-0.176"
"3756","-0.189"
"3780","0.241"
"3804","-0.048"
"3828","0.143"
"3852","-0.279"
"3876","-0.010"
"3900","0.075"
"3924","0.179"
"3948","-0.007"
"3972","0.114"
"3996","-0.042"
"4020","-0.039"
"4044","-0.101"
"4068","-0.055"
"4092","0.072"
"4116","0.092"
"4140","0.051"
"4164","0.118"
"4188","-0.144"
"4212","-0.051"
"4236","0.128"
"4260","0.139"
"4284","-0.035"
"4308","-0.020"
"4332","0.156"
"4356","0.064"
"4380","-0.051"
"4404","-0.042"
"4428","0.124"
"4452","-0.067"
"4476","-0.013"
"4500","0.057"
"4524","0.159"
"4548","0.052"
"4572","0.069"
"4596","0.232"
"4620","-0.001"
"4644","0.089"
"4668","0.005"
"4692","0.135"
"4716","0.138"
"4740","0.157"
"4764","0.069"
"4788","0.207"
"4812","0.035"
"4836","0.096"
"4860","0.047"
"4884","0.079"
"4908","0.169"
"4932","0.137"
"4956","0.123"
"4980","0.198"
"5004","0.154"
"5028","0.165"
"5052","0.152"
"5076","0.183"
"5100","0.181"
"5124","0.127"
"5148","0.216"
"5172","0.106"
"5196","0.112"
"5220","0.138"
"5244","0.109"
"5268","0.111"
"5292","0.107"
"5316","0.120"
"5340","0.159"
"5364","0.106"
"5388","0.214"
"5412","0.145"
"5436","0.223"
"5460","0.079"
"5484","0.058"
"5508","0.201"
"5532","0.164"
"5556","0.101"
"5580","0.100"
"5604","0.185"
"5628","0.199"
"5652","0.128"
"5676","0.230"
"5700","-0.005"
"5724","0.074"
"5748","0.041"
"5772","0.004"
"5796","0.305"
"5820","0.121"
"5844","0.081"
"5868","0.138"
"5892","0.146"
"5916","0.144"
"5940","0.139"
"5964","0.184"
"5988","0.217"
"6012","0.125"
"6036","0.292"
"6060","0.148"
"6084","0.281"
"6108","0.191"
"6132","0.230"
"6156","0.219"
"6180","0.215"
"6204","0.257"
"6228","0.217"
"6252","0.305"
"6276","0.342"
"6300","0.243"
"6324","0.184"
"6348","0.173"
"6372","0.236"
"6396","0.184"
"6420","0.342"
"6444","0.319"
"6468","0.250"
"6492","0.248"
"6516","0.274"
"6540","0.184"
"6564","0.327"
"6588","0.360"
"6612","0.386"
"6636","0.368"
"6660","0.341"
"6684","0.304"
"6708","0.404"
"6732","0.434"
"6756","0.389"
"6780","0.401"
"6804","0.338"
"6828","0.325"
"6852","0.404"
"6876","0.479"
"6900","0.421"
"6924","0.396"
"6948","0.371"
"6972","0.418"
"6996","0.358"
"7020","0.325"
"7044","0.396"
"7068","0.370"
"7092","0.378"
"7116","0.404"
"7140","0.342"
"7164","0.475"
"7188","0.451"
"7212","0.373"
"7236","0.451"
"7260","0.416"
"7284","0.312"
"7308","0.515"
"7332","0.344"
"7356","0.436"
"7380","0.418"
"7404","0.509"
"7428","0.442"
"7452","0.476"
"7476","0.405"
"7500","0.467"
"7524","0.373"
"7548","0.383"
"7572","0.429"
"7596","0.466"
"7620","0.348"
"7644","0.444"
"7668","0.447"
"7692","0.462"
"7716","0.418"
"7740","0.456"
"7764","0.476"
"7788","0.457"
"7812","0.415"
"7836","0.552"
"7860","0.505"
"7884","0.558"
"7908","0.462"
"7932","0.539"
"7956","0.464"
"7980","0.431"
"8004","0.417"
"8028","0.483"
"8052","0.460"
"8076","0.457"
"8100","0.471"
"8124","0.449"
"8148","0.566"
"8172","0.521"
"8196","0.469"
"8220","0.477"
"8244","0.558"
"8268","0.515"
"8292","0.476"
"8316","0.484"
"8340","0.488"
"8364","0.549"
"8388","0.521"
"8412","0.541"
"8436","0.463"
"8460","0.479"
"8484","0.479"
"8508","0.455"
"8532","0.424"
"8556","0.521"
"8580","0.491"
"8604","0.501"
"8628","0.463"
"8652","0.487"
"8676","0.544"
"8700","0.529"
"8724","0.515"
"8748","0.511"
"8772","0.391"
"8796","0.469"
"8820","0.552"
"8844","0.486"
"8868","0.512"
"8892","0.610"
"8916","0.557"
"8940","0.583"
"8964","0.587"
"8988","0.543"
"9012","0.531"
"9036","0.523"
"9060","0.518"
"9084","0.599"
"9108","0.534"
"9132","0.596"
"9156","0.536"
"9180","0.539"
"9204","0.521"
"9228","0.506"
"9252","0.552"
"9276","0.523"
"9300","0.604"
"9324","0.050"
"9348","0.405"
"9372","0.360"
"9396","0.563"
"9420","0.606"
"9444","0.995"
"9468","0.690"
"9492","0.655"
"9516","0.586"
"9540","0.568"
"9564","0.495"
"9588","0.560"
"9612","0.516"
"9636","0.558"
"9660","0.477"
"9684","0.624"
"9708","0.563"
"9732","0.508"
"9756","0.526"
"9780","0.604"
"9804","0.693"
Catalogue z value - 0.646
